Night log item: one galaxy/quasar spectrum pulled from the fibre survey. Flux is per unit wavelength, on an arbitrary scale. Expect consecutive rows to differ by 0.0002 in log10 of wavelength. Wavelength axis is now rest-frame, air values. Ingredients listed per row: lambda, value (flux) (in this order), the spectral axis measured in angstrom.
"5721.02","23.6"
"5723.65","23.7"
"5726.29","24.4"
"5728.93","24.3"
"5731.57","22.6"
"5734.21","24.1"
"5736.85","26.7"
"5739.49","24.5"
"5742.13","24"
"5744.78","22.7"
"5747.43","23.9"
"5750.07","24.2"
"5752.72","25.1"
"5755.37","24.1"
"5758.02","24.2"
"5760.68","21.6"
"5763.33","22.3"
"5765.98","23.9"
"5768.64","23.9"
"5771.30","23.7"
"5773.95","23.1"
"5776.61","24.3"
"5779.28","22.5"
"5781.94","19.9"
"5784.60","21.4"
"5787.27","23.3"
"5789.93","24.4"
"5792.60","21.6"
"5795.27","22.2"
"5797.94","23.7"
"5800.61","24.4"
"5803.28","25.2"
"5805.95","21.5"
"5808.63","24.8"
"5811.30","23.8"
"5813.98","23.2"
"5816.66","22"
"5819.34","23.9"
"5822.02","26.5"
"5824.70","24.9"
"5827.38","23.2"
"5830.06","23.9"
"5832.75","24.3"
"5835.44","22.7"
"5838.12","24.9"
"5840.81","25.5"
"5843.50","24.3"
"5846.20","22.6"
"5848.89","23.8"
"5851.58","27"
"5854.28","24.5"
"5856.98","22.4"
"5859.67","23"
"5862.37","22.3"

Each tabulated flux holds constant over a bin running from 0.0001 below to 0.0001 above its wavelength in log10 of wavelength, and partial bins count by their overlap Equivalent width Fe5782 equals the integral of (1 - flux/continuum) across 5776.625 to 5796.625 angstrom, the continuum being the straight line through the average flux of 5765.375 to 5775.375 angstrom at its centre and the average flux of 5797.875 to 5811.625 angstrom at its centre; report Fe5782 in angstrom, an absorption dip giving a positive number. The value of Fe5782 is 1.2 angstrom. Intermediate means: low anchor 23.6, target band 22.3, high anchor 23.9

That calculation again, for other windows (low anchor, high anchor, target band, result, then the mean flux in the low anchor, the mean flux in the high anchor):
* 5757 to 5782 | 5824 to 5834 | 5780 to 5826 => 0.57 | 23.1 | 24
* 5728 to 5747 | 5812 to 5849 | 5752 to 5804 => 1.86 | 24.1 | 24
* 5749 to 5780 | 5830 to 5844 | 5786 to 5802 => 0.40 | 23.6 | 24.3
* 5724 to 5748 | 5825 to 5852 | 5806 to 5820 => 0.47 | 24.1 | 24.2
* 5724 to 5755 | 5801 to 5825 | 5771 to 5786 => 1.04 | 24.2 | 24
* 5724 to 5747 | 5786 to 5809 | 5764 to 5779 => 0.05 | 24.1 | 23.4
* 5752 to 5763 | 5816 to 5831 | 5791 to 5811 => 0.48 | 23.5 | 24.2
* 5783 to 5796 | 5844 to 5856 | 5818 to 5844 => -0.67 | 22.5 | 24.4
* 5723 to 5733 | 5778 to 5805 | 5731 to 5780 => -0.91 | 23.7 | 22.8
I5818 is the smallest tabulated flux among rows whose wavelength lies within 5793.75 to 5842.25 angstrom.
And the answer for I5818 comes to 21.5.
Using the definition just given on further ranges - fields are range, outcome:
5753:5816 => 19.9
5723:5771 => 21.6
